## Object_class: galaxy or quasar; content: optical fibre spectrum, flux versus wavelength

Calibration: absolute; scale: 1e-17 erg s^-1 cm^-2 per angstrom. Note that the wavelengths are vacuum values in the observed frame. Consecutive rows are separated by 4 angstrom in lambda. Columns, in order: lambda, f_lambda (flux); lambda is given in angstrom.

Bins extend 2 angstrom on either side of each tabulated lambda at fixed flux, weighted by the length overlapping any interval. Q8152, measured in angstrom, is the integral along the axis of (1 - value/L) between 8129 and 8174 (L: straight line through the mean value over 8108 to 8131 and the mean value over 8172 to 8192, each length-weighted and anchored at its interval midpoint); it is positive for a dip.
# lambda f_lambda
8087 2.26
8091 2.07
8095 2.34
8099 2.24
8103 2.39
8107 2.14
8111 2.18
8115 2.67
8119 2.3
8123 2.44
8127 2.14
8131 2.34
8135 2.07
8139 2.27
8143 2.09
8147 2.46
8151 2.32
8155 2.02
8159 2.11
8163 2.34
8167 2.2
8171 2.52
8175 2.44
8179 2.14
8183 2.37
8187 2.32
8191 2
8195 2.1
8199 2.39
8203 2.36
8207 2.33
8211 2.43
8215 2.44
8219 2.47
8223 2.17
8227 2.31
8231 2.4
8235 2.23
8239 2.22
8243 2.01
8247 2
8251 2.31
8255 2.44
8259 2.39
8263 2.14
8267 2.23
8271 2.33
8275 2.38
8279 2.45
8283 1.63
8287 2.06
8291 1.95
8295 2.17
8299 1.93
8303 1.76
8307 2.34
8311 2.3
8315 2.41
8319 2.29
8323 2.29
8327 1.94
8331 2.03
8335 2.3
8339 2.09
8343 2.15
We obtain 1.05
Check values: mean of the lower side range 2.34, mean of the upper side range 2.28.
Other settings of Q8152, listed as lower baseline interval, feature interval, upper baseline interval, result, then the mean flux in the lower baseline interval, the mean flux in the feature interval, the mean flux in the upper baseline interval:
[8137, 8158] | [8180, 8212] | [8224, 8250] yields -1.0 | 2.23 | 2.28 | 2.2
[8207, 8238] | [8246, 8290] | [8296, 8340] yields 0.8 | 2.34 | 2.21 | 2.15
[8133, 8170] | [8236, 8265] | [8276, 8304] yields -2.0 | 2.22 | 2.22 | 2.02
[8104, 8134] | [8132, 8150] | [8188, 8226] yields 0.6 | 2.31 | 2.23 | 2.3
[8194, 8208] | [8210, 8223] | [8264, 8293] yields -0.7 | 2.31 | 2.41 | 2.15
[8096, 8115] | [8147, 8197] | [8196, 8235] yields 1.7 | 2.29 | 2.25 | 2.35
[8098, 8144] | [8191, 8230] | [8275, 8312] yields -2.6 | 2.28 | 2.32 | 2.08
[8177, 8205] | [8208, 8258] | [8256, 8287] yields -1.3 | 2.24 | 2.29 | 2.22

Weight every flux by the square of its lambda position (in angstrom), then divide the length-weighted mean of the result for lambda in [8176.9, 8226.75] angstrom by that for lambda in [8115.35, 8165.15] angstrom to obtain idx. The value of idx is 1.0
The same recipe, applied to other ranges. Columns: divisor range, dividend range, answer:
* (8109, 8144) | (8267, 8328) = 0.98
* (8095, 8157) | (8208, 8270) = 1.03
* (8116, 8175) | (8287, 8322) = 0.98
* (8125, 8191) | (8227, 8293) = 1.00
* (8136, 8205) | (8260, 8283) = 1.02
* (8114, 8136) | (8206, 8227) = 1.04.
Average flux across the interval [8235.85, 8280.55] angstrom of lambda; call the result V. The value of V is 2.26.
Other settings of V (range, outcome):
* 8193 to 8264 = 2.29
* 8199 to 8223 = 2.38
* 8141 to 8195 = 2.25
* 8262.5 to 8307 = 2.1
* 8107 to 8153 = 2.29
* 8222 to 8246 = 2.22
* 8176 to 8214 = 2.28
